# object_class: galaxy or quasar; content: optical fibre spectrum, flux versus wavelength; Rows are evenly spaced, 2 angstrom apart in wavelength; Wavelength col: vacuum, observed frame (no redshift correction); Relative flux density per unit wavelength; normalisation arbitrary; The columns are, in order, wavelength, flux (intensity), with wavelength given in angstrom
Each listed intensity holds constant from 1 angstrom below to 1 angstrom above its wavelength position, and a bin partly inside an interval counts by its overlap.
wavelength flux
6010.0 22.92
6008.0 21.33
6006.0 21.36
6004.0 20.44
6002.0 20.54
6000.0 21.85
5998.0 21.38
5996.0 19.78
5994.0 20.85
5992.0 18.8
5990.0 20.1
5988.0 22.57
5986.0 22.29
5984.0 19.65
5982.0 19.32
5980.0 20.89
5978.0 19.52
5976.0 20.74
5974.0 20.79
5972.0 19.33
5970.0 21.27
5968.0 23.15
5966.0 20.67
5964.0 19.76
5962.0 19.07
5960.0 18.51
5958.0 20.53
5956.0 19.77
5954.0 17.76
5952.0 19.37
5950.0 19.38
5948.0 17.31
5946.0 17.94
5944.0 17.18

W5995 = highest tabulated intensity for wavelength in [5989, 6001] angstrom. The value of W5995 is 21.85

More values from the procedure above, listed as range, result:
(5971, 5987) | 22.29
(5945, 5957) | 19.77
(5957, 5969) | 23.15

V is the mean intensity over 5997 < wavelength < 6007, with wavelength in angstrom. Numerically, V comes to 21.1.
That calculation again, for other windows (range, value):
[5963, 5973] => 20.8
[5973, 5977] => 20.8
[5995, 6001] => 21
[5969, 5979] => 20.3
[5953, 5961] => 19.1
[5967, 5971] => 22.2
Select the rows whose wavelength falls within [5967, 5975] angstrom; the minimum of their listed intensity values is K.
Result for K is 19.33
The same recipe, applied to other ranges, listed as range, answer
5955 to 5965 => 18.51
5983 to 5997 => 18.8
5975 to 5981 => 19.52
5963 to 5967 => 19.76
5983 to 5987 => 19.65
